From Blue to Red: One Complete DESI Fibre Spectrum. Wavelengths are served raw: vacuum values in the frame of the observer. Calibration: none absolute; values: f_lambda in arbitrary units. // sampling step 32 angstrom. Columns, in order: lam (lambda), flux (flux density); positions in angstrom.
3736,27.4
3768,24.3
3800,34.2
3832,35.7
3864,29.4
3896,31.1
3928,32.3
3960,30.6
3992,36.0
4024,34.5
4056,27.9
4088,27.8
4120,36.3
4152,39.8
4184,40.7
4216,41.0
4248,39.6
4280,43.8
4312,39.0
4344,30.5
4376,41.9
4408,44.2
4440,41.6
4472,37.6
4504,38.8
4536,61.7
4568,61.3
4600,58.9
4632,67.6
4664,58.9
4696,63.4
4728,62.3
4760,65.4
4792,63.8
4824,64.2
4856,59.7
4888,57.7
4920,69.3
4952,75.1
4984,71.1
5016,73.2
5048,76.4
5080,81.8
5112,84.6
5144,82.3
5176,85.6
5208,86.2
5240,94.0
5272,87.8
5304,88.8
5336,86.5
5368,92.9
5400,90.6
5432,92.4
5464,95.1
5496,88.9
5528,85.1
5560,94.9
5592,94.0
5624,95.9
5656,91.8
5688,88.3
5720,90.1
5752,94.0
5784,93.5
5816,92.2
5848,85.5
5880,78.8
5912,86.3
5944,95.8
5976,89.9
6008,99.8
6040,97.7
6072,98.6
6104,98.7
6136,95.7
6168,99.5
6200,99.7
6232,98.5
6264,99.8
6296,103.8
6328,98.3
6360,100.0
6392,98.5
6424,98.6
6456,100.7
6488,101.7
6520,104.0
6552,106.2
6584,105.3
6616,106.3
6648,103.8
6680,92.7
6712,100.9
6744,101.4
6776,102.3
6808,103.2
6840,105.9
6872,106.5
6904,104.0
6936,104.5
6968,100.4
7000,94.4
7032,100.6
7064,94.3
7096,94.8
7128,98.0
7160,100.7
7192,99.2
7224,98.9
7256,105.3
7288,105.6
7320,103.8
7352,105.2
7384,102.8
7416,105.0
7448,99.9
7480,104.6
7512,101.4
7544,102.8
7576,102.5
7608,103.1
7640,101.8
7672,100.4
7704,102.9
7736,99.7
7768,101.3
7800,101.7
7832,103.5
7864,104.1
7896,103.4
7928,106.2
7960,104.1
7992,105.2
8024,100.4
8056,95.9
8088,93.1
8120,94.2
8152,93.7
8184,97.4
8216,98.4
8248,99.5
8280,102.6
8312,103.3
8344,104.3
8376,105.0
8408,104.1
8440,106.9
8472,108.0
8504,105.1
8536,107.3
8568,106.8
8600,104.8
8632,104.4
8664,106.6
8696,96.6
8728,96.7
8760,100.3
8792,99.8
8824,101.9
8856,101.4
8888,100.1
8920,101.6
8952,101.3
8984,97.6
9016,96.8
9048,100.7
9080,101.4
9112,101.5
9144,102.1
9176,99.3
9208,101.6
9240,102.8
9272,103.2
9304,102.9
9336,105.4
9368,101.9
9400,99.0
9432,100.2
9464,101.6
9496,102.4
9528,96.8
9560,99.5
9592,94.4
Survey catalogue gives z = 0.13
